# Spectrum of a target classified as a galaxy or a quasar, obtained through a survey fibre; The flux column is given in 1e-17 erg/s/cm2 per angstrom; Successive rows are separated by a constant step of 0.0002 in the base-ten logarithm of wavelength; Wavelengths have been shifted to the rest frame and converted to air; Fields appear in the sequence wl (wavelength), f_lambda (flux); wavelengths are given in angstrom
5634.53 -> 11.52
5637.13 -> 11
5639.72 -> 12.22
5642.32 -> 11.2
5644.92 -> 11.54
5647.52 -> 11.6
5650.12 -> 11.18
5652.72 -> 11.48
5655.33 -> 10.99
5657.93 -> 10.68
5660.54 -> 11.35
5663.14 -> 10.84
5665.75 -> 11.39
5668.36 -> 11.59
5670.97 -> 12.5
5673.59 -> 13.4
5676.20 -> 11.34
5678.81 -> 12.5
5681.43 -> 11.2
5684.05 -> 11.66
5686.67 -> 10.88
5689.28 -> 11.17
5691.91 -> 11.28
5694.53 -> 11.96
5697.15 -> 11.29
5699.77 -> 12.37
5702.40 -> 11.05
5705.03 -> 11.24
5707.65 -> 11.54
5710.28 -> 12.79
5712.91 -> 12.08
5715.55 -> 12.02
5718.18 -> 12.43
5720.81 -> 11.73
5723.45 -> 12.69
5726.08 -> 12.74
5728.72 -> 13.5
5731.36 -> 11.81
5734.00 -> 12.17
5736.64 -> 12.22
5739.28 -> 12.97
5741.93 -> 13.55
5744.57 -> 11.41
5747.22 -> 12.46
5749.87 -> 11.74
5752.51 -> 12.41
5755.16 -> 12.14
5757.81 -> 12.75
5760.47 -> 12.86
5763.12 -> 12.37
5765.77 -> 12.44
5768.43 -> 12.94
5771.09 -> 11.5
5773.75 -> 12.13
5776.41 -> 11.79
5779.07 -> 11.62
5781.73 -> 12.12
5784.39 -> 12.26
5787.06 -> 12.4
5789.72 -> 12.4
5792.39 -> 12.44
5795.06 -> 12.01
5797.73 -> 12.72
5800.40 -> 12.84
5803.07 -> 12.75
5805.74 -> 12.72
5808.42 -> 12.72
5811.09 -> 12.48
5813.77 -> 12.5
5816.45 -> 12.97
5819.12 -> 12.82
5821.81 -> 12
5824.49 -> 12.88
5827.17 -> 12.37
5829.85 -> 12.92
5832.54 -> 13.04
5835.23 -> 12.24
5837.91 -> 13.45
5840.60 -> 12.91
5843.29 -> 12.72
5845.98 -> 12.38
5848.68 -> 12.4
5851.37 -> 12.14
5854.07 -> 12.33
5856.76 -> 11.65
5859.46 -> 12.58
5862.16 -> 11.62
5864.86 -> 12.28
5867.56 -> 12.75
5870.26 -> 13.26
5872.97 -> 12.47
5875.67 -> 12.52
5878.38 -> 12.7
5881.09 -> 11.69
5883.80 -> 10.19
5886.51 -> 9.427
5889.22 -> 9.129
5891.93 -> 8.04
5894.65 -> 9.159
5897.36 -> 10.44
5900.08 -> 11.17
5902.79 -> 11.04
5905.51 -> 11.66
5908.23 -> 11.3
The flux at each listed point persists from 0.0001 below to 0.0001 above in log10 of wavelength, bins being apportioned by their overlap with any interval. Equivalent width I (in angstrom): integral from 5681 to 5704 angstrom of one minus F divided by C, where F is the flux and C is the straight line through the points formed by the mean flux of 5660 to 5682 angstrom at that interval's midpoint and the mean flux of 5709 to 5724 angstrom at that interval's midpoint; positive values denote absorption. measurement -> 1.14 angstrom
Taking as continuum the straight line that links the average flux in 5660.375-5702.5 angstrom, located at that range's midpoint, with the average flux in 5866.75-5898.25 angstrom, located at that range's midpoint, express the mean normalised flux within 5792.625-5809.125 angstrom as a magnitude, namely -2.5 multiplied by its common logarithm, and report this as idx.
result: -0.12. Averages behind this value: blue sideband 11.7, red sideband 11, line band 12.6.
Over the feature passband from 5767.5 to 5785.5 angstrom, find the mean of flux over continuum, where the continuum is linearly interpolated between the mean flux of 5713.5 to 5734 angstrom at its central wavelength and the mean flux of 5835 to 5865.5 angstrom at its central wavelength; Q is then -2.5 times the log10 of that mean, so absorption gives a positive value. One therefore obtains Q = 0.03 mag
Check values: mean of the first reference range 12.4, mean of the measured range 12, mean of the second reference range 12.4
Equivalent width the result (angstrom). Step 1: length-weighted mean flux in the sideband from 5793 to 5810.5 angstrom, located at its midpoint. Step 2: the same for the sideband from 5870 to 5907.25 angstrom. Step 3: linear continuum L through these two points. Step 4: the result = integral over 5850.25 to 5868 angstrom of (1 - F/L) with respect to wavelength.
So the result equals -1.1 angstrom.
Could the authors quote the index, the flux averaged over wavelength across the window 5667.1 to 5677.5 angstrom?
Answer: 12.2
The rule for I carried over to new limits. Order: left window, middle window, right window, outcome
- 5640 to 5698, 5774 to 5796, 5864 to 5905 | -1.7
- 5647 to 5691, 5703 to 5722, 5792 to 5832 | -0.2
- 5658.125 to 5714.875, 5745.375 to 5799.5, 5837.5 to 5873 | -0.9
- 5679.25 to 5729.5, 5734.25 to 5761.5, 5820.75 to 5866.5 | -0.9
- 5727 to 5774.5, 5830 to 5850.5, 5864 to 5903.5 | -2.2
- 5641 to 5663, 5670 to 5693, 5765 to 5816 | -0.6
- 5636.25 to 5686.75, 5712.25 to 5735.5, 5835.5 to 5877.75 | -1.0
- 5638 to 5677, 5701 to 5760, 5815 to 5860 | -1.4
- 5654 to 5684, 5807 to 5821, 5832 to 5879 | -0.4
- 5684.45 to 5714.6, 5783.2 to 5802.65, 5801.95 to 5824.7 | 0.0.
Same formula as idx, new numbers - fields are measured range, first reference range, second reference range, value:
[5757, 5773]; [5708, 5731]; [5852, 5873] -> 0.00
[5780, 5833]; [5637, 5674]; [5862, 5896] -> -0.12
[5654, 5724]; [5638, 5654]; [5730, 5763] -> 0.02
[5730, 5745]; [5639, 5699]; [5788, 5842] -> -0.03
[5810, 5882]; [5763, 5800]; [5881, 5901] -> -0.16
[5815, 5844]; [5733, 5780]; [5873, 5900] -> -0.13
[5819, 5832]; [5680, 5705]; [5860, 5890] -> -0.09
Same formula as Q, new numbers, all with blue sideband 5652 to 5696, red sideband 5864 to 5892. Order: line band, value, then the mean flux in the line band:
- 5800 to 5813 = -0.11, 12.7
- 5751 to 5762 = -0.09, 12.5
